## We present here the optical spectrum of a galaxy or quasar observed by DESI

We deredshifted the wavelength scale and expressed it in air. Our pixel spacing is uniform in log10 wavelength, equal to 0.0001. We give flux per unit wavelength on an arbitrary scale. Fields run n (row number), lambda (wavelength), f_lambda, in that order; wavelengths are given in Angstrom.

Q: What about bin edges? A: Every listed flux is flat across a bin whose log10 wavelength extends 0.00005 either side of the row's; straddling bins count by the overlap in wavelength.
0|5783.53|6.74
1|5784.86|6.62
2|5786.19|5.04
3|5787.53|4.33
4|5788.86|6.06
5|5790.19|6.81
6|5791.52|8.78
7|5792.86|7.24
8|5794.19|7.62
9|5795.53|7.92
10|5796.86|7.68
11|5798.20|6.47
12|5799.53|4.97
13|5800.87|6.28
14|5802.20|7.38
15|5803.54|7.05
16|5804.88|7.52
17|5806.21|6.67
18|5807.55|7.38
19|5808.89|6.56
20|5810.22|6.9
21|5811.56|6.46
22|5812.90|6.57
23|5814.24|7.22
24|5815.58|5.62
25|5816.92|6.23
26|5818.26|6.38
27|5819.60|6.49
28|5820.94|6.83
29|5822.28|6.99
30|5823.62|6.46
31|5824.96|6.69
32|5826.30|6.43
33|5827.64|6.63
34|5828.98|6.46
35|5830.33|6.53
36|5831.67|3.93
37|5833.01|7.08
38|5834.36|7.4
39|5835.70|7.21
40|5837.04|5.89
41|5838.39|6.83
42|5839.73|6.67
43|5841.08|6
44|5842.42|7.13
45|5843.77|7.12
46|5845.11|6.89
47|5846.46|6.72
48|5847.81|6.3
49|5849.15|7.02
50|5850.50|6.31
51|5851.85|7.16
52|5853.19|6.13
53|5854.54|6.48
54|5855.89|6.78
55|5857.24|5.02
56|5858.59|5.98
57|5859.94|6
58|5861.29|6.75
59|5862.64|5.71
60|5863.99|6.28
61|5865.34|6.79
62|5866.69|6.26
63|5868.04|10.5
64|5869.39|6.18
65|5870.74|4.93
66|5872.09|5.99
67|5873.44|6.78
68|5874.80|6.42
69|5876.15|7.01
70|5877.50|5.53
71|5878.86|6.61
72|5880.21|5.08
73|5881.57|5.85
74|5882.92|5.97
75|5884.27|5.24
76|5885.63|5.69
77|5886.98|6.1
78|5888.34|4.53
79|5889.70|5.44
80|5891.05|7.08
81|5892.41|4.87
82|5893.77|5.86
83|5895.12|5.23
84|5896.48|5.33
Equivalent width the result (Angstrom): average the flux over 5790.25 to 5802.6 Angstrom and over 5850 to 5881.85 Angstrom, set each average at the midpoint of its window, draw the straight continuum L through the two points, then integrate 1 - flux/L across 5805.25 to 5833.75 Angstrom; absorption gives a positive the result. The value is 1.5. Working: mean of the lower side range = 7.13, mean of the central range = 6.51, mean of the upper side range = 6.36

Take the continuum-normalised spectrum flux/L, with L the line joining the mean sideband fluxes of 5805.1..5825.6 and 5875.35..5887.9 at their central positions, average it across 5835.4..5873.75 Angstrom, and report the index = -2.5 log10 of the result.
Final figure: -0.06 mag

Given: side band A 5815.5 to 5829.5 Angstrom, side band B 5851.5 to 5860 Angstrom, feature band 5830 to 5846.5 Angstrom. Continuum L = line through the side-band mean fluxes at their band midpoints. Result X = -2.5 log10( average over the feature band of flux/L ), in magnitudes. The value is -0.03 mag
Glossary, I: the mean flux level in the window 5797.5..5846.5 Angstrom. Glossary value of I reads 6.59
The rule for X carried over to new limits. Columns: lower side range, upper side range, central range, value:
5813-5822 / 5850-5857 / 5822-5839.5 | -0.002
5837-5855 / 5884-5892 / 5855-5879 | -0.045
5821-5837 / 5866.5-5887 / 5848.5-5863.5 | 0.013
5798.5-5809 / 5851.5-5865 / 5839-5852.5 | -0.066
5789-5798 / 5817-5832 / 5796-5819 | 0.053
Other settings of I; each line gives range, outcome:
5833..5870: 6.66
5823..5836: 6.46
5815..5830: 6.48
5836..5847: 6.67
